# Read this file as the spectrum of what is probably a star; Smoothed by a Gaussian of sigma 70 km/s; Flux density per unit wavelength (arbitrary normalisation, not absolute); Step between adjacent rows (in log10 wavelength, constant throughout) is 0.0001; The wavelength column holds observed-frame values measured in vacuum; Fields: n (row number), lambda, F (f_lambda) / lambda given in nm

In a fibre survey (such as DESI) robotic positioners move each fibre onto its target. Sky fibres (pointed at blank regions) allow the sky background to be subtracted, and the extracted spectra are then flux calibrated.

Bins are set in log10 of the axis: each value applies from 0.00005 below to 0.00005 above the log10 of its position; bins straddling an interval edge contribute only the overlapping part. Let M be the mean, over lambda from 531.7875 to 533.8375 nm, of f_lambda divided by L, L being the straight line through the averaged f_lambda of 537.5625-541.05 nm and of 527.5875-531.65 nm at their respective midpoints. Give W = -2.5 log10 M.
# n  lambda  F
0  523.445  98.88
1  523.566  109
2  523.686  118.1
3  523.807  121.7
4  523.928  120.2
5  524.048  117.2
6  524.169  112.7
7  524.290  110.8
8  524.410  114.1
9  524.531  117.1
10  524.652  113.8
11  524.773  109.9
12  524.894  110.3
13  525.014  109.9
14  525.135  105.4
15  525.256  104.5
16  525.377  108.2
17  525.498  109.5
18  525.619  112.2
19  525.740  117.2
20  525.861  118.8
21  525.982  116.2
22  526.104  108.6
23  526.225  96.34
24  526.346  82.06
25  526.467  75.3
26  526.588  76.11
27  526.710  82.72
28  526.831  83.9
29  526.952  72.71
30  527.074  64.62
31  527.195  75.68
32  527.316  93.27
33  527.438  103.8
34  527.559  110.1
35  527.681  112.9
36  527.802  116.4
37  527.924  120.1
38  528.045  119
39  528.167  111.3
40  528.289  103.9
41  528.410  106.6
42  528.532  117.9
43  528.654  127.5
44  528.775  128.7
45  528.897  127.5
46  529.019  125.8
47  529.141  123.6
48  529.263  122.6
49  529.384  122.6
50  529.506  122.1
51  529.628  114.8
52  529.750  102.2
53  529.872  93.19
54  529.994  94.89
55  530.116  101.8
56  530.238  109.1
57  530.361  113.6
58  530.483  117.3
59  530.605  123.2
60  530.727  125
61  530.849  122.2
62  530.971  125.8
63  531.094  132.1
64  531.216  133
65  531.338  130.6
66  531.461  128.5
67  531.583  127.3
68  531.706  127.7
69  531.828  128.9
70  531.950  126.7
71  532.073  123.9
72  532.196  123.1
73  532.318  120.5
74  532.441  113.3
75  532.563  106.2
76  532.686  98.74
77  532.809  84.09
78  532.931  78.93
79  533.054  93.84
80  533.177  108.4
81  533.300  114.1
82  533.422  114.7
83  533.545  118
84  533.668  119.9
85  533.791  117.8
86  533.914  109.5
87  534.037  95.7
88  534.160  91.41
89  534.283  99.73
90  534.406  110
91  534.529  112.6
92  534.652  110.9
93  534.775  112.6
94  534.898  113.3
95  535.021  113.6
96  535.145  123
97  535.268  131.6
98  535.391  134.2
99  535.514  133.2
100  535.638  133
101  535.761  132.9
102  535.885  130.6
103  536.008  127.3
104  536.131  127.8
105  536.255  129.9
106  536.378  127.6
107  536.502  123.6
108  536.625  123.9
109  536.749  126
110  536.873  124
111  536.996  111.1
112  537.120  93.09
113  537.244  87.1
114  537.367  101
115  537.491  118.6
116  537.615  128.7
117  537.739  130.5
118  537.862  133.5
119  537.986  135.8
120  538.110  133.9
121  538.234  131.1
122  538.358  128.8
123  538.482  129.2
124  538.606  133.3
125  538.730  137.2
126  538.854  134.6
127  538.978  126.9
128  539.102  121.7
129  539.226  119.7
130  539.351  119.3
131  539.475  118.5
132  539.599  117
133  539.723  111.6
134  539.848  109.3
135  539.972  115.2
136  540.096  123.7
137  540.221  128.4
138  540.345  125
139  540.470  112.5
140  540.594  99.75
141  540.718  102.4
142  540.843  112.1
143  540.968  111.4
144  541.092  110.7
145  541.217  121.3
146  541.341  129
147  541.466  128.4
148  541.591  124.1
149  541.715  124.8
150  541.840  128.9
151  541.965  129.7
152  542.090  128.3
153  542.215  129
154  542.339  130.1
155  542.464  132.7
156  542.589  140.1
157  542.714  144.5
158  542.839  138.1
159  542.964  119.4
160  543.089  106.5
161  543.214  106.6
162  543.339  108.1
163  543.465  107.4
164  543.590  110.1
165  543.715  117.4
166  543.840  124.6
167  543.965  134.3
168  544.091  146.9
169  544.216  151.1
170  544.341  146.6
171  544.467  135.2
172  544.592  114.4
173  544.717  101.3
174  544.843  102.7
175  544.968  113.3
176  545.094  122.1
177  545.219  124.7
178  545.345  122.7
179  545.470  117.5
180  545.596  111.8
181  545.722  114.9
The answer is 0.08 mag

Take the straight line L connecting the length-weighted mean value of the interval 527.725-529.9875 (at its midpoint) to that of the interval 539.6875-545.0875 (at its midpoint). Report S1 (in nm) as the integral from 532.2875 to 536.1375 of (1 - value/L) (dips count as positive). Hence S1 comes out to 0.175 nm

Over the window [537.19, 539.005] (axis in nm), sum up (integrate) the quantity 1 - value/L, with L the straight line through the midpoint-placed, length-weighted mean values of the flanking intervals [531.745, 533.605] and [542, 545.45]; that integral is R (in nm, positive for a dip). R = -0.14 nm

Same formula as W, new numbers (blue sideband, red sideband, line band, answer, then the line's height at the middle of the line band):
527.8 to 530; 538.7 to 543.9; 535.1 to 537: -0.08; 119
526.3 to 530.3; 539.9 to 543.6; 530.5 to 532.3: -0.17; 108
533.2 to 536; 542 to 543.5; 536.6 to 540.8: 0.00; 121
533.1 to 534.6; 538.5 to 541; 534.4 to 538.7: -0.09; 114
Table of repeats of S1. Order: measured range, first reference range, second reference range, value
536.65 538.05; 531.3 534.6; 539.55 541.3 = -0.050 nm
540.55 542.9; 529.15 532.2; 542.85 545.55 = -0.078 nm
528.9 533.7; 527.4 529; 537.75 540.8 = 0.093 nm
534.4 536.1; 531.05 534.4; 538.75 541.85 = -0.117 nm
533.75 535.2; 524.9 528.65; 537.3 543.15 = 0.068 nm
